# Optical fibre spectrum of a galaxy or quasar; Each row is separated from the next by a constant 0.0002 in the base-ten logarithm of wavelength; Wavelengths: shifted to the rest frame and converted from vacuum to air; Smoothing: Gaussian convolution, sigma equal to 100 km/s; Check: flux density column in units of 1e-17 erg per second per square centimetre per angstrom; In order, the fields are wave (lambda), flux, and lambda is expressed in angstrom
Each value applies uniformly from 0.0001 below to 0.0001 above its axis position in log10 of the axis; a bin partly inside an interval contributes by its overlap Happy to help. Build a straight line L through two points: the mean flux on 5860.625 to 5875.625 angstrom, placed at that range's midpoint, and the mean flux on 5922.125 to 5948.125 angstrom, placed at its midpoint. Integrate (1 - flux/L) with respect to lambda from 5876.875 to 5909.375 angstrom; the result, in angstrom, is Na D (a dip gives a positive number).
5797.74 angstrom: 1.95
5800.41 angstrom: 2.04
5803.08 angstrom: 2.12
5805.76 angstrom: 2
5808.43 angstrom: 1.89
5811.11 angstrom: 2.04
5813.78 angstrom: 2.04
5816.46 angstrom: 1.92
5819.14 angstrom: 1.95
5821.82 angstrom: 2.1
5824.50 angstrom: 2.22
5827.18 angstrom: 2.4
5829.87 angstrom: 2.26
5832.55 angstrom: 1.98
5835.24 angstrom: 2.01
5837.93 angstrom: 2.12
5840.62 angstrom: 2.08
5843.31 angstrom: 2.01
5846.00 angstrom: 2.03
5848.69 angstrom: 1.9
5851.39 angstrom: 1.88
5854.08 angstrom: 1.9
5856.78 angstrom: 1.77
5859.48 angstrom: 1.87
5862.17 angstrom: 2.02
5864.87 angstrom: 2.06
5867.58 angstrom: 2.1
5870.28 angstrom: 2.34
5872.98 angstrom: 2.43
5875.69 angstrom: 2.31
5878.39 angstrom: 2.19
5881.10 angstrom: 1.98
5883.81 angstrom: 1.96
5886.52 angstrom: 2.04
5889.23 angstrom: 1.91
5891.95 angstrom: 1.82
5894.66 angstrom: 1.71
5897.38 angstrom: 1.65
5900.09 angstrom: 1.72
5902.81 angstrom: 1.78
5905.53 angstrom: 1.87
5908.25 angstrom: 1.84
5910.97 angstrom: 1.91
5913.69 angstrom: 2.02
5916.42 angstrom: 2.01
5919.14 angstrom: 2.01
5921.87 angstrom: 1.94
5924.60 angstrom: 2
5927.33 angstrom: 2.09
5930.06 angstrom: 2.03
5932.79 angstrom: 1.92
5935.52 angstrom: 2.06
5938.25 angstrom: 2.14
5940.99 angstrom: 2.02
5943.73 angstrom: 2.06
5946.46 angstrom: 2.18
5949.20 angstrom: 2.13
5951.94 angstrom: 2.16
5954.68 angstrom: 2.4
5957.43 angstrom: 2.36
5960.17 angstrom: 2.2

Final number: 4.1 angstrom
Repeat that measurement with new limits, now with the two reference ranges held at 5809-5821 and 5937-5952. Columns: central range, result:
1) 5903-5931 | 1.63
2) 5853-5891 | -0.38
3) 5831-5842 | -0.24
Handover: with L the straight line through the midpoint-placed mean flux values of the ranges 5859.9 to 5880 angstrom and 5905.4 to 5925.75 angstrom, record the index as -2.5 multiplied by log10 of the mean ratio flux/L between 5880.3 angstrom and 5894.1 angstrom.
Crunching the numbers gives 0.09 mag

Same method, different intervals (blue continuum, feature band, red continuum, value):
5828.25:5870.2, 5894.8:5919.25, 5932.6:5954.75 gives 0.12 mag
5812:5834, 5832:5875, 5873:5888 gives 0.04 mag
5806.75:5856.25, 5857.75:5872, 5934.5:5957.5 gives 0.00 mag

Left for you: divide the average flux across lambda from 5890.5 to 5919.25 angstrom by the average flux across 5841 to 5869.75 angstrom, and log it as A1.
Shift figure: 0.94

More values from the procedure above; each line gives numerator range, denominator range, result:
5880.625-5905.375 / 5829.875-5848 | 0.90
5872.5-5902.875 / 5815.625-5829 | 0.92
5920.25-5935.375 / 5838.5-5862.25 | 1.03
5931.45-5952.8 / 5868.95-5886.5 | 0.95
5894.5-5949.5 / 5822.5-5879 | 0.94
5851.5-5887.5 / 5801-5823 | 1.03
